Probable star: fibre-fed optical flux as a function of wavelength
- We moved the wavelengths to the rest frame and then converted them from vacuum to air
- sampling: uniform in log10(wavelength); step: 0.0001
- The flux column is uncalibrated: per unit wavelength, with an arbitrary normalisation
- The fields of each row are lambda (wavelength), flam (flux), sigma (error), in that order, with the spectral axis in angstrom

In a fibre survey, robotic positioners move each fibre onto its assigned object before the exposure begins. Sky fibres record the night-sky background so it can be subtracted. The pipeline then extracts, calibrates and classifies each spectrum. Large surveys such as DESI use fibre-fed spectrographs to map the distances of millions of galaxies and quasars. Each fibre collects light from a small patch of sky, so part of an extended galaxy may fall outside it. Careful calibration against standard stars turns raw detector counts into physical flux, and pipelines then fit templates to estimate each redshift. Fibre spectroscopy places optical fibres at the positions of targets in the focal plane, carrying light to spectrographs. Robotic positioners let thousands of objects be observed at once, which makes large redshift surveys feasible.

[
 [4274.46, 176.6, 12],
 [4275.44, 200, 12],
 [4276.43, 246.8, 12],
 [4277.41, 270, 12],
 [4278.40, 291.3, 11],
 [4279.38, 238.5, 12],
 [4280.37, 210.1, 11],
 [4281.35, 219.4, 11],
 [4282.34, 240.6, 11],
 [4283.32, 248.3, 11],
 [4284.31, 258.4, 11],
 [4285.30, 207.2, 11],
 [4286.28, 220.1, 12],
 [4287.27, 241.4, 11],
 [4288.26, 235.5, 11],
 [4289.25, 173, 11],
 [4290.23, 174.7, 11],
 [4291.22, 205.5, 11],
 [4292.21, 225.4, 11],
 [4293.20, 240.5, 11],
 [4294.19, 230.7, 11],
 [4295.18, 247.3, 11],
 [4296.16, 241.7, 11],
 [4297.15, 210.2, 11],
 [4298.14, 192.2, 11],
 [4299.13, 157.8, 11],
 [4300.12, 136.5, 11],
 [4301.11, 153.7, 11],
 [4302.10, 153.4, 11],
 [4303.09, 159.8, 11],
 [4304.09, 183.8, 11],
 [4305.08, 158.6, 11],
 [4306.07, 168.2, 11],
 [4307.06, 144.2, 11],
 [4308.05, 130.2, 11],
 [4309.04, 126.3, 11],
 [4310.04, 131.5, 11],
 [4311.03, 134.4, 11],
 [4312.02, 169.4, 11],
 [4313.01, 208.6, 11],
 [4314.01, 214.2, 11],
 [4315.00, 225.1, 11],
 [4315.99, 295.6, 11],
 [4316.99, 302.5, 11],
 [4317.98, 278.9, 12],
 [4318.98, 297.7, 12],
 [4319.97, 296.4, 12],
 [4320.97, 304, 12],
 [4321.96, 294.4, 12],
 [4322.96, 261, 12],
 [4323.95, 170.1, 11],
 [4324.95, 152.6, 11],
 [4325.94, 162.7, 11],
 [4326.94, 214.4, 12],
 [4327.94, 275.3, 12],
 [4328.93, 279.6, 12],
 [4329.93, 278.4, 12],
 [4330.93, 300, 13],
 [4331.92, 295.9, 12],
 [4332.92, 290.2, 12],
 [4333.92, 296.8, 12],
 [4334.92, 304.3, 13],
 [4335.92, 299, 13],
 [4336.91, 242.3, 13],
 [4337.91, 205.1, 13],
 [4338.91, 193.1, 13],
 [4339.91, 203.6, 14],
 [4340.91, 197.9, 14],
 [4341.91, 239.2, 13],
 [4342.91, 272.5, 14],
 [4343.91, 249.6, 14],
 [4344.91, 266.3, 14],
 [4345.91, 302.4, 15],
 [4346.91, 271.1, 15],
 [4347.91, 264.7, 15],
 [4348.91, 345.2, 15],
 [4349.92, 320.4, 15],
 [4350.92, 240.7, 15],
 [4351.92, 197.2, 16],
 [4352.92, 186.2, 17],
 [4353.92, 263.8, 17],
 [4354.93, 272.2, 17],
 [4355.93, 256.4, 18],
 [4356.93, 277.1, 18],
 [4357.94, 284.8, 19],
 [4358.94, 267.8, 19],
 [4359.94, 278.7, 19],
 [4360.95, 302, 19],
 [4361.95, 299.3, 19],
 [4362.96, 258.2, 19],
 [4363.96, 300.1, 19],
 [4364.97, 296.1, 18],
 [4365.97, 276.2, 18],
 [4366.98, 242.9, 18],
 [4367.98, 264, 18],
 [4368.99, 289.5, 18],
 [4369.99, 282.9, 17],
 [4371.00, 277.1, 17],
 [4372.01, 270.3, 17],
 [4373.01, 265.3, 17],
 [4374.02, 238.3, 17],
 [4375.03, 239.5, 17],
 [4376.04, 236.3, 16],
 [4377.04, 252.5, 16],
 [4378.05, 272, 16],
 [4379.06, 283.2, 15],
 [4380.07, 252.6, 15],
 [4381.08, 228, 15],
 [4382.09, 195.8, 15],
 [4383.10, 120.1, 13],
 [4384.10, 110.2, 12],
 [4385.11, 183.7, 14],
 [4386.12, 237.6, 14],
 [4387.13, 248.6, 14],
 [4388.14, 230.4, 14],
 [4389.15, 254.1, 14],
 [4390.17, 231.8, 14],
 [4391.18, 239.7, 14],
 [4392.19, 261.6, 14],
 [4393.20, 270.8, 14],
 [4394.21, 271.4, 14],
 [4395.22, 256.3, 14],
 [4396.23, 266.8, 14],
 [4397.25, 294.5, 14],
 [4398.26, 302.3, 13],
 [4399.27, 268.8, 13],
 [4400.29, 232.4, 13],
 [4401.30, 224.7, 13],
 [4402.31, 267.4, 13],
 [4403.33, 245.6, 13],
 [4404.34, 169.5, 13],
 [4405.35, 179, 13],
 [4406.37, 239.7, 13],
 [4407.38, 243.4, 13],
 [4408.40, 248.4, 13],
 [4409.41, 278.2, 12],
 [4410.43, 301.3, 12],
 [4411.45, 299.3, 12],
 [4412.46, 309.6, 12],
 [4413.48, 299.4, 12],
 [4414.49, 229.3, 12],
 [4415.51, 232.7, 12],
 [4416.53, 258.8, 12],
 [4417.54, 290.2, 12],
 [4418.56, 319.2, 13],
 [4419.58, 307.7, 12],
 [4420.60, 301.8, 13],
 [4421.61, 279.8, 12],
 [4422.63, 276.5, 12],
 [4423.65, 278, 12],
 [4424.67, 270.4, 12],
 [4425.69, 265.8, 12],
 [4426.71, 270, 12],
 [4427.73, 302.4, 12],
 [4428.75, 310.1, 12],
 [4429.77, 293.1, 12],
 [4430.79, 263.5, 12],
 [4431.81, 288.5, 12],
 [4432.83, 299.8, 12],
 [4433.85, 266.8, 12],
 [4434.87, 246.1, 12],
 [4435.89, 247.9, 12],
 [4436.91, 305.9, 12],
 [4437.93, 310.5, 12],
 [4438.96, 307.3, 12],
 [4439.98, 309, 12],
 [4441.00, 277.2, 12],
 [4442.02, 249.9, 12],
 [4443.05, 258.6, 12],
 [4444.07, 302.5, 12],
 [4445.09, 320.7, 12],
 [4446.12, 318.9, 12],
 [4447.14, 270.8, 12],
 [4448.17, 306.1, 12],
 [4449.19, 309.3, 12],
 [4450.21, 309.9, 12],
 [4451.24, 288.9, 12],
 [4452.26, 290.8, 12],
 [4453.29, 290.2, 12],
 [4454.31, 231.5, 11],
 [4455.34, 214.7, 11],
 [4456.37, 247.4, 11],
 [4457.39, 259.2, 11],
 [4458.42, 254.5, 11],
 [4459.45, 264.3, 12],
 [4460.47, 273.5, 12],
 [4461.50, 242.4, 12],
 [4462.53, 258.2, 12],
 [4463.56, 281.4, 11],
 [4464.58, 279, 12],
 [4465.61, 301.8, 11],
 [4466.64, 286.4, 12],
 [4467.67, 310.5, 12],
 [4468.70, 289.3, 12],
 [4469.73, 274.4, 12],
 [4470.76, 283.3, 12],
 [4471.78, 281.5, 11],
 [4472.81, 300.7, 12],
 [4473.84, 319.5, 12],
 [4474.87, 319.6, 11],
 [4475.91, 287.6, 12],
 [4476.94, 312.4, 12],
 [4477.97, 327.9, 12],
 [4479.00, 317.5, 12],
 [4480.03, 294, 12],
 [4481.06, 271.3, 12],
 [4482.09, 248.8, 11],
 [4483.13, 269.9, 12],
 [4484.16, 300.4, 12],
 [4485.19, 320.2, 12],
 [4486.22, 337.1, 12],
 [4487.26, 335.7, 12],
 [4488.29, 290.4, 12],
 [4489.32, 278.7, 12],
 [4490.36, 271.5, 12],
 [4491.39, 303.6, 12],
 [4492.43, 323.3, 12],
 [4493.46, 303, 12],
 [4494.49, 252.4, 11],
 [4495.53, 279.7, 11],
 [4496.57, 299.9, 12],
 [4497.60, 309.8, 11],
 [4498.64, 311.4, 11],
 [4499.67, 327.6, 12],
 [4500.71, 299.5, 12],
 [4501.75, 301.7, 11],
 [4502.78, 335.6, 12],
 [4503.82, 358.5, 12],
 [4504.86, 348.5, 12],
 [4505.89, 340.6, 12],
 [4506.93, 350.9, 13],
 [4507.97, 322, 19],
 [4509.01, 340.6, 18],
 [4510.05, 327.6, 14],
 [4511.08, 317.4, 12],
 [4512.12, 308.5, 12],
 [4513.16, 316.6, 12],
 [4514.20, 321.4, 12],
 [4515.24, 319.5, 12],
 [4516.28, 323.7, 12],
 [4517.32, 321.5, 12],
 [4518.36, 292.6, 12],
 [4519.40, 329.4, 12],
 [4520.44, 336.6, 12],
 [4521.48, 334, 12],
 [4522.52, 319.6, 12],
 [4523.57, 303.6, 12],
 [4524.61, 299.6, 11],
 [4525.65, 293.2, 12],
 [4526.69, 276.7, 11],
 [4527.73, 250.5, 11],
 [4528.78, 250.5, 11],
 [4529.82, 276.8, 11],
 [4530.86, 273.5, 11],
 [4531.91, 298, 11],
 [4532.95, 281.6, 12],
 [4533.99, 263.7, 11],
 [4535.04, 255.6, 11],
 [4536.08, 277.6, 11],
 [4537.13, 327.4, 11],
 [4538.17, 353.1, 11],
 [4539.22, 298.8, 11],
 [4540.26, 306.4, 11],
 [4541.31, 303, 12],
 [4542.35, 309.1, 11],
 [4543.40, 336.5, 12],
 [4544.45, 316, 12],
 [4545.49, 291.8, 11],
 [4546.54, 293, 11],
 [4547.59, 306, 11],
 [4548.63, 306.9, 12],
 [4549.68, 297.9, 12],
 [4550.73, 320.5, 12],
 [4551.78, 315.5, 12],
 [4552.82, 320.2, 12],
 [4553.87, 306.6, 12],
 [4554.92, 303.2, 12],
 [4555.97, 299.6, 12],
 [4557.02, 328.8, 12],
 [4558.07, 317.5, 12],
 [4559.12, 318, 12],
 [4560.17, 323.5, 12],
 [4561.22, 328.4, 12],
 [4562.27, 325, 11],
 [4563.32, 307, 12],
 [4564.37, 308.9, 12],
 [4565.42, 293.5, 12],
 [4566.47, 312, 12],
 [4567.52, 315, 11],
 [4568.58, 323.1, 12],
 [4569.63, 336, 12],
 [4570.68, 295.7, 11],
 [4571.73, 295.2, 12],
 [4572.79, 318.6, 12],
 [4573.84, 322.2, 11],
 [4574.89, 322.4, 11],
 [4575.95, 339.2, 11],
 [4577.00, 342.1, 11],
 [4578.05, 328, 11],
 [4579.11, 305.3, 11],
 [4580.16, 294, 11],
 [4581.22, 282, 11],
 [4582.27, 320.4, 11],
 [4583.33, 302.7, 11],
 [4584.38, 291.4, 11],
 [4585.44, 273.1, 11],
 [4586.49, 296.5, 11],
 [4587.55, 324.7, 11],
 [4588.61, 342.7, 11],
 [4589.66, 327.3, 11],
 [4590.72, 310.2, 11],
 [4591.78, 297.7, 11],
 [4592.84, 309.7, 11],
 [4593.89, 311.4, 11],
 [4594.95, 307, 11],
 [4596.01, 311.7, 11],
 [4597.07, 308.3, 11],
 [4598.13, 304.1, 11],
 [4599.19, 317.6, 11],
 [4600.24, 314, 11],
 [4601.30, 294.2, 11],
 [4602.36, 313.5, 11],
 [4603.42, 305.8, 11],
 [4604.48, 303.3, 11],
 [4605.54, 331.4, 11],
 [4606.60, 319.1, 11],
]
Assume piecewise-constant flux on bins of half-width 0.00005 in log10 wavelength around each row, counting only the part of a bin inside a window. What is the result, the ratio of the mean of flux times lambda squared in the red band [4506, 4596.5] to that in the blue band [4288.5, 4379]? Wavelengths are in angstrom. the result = 1.42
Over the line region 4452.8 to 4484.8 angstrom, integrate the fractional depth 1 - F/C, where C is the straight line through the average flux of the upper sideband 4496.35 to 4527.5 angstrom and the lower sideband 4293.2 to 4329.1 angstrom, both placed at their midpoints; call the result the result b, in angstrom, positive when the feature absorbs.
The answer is 1.6 angstrom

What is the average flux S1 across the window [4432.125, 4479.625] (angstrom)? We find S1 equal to 285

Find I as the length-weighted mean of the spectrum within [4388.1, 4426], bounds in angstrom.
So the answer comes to 263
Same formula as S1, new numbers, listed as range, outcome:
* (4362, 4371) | 277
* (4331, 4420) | 257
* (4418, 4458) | 284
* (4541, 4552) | 309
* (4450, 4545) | 298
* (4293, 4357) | 231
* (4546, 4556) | 307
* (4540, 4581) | 313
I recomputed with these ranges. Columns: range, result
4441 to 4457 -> 280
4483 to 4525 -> 315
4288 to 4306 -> 192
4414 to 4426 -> 276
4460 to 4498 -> 293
